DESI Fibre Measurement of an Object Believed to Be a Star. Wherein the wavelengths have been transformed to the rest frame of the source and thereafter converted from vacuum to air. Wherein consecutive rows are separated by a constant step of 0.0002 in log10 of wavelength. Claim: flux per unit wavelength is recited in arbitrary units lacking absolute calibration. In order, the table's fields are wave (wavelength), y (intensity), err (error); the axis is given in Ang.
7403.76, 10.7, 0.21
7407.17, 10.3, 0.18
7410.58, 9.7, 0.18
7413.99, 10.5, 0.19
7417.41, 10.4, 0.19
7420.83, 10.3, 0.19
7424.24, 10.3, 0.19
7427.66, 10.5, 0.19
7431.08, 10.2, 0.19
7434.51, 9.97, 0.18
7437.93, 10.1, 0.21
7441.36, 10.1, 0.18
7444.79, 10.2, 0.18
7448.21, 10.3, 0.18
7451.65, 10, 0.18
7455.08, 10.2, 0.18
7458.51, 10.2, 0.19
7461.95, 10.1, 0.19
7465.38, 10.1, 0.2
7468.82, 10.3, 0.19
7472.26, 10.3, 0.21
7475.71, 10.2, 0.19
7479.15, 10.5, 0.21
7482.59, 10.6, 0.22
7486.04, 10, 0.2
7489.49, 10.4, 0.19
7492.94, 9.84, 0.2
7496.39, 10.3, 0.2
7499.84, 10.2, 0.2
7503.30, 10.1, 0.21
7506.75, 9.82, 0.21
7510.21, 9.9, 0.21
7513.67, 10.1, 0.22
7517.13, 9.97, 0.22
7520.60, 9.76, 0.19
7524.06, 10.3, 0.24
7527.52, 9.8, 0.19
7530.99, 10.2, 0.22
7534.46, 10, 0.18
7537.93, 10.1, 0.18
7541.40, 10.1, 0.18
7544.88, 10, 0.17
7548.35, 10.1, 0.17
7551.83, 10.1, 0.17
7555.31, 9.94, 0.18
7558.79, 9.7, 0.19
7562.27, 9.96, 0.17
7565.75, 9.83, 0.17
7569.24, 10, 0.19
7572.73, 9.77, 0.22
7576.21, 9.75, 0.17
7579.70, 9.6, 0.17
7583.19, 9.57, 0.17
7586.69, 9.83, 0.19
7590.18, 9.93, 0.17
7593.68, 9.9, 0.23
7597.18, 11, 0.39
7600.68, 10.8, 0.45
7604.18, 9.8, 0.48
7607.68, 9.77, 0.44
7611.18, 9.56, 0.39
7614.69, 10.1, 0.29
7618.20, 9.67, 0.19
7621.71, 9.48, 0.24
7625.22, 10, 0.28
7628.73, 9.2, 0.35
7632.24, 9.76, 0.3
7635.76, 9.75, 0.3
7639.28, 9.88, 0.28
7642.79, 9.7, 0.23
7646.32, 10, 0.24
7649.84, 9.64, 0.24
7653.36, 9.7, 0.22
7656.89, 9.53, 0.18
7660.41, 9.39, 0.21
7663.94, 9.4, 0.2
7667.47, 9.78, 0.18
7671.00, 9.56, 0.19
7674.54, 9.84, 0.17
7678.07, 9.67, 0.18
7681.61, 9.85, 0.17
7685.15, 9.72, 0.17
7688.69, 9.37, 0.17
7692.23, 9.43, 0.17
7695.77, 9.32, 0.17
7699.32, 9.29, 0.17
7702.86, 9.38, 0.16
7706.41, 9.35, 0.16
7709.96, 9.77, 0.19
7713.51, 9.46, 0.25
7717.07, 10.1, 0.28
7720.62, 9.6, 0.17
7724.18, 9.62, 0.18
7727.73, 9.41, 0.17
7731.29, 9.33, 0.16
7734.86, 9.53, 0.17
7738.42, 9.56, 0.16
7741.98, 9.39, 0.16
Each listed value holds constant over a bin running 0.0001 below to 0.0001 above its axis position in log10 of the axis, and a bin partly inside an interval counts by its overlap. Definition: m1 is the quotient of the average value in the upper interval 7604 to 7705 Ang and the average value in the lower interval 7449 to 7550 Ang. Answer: 0.95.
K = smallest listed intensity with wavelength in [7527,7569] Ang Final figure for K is 9.7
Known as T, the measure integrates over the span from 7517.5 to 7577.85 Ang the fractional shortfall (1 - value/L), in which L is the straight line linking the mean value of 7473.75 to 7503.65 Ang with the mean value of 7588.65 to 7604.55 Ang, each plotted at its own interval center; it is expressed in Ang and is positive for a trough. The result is 1.9 Ang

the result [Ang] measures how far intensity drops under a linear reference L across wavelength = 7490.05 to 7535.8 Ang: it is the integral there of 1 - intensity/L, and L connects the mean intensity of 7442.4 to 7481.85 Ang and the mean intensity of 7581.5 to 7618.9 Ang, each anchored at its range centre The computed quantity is 0.5 Ang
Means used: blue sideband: 10.2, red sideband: 10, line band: 10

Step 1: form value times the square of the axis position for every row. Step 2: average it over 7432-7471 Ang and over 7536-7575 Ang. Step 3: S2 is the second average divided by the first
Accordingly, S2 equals 1.01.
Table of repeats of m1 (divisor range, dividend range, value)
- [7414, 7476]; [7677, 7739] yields 0.93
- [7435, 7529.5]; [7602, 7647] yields 0.96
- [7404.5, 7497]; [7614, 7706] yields 0.94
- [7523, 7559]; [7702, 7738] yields 0.95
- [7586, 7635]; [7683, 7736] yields 0.96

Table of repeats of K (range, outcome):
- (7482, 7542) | 9.76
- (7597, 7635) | 9.2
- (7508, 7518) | 9.9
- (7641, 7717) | 9.29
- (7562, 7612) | 9.56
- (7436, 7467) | 10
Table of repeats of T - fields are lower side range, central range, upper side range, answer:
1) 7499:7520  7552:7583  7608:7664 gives 0.1 Ang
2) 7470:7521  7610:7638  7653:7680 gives 0.1 Ang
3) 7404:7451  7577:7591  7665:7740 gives 0.2 Ang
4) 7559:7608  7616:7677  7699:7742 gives 0.6 Ang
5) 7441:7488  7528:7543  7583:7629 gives 0.0 Ang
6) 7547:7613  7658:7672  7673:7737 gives 0.2 Ang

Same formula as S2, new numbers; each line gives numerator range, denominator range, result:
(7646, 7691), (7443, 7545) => 1.00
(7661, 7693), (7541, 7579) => 1.00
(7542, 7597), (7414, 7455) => 1.00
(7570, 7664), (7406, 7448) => 1.01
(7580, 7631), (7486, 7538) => 1.01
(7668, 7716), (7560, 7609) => 0.99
